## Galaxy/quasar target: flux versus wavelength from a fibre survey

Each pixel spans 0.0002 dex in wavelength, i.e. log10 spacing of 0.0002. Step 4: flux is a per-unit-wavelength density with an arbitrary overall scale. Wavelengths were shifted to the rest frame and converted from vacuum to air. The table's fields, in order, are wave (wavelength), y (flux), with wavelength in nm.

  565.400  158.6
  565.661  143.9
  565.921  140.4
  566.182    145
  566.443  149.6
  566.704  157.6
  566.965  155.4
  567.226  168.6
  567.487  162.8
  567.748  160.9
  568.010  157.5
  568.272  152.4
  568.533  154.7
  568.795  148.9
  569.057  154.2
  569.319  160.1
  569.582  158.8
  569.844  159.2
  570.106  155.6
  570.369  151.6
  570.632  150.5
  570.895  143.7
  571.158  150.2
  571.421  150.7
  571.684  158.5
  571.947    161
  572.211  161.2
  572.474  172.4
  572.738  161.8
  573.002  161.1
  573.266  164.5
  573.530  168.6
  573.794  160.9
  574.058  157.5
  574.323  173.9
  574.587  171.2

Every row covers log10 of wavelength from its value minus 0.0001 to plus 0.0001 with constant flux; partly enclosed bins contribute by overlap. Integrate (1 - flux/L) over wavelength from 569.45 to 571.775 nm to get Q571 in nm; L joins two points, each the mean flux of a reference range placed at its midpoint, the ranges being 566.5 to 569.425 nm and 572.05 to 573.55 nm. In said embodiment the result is 0.12 nm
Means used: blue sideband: 157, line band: 153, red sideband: 165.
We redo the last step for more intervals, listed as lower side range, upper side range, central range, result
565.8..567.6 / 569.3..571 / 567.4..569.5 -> -0.031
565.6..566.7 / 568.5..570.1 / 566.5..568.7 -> -0.110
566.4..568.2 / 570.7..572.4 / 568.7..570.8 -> 0.025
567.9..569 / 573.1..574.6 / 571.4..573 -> 0.002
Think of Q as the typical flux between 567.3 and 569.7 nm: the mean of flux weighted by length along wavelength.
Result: 157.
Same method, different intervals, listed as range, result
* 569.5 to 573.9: 158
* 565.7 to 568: 155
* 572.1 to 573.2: 164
